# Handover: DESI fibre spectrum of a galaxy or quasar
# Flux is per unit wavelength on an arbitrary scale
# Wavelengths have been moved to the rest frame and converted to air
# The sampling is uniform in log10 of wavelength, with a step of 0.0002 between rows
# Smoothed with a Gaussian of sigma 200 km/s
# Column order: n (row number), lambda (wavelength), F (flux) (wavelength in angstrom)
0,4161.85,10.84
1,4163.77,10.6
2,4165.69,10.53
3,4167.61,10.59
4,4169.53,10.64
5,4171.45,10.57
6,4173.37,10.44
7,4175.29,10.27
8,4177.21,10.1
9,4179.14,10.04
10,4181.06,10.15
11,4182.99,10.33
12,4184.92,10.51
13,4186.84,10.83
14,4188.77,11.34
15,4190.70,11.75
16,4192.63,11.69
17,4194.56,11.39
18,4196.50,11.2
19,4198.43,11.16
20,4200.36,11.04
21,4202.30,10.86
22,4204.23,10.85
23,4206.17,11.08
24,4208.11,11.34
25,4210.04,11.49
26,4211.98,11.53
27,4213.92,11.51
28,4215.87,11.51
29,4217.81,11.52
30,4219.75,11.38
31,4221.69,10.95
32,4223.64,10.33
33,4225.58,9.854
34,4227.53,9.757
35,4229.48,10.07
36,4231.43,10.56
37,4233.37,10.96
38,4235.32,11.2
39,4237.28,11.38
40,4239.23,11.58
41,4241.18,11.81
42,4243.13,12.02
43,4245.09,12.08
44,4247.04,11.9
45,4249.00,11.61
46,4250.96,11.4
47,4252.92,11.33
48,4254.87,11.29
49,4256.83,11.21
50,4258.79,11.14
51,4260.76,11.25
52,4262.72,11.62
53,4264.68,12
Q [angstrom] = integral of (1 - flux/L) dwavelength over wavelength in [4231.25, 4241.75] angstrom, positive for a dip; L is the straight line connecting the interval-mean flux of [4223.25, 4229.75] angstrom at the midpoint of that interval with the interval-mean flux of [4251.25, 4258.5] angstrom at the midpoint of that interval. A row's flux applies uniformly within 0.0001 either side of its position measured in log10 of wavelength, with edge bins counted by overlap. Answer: -0.85 angstrom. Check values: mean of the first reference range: 9.96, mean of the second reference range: 11.3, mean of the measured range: 11.3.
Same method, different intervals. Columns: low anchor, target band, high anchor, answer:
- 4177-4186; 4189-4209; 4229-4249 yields -1.2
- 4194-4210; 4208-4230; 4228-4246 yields 0.5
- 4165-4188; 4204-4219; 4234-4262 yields -0.6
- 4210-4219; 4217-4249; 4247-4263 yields 1.0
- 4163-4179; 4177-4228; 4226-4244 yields -1.2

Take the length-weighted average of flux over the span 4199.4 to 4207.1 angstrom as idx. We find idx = 11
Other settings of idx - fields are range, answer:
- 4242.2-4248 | 12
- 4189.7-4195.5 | 11.6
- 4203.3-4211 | 11.2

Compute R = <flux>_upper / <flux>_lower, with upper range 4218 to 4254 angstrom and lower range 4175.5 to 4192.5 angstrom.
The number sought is 1.0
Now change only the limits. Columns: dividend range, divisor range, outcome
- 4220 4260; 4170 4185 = 1.08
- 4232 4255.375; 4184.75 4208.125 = 1.03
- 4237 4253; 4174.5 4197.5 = 1.08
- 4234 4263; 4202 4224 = 1.02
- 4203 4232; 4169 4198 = 1.01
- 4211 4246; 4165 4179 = 1.07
